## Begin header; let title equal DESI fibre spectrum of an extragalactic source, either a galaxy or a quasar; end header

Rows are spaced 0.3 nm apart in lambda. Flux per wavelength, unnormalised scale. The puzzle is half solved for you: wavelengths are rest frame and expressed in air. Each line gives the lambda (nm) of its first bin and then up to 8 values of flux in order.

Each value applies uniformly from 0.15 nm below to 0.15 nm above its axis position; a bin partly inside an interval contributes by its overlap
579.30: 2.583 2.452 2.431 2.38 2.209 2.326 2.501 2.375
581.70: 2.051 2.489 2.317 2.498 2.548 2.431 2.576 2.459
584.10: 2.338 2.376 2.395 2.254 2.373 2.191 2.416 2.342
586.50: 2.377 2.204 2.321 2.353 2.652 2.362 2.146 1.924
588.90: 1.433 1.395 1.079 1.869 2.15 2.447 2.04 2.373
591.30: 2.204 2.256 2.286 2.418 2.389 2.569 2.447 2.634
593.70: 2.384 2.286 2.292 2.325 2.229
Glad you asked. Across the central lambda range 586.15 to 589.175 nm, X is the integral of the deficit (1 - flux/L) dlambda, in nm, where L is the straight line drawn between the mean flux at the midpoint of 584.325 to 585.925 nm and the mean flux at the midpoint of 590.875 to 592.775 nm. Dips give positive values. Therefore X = 0.20 nm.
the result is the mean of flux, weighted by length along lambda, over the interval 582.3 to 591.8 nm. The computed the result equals 2.22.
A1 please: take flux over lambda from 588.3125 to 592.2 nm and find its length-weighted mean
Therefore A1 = 1.98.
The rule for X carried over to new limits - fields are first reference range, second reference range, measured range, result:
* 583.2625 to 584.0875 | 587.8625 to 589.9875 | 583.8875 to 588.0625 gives -0.41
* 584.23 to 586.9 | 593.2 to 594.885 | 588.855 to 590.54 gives 0.44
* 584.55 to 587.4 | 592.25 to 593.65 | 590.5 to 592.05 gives 0.14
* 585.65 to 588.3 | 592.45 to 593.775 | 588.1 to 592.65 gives 0.76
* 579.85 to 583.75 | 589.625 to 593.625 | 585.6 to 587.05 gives 0.02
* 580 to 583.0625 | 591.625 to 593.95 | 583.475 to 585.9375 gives 0.02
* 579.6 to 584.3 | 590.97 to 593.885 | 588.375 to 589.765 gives 0.50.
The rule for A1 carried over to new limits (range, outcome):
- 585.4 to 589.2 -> 2.2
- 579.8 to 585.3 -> 2.39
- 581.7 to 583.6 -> 2.44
